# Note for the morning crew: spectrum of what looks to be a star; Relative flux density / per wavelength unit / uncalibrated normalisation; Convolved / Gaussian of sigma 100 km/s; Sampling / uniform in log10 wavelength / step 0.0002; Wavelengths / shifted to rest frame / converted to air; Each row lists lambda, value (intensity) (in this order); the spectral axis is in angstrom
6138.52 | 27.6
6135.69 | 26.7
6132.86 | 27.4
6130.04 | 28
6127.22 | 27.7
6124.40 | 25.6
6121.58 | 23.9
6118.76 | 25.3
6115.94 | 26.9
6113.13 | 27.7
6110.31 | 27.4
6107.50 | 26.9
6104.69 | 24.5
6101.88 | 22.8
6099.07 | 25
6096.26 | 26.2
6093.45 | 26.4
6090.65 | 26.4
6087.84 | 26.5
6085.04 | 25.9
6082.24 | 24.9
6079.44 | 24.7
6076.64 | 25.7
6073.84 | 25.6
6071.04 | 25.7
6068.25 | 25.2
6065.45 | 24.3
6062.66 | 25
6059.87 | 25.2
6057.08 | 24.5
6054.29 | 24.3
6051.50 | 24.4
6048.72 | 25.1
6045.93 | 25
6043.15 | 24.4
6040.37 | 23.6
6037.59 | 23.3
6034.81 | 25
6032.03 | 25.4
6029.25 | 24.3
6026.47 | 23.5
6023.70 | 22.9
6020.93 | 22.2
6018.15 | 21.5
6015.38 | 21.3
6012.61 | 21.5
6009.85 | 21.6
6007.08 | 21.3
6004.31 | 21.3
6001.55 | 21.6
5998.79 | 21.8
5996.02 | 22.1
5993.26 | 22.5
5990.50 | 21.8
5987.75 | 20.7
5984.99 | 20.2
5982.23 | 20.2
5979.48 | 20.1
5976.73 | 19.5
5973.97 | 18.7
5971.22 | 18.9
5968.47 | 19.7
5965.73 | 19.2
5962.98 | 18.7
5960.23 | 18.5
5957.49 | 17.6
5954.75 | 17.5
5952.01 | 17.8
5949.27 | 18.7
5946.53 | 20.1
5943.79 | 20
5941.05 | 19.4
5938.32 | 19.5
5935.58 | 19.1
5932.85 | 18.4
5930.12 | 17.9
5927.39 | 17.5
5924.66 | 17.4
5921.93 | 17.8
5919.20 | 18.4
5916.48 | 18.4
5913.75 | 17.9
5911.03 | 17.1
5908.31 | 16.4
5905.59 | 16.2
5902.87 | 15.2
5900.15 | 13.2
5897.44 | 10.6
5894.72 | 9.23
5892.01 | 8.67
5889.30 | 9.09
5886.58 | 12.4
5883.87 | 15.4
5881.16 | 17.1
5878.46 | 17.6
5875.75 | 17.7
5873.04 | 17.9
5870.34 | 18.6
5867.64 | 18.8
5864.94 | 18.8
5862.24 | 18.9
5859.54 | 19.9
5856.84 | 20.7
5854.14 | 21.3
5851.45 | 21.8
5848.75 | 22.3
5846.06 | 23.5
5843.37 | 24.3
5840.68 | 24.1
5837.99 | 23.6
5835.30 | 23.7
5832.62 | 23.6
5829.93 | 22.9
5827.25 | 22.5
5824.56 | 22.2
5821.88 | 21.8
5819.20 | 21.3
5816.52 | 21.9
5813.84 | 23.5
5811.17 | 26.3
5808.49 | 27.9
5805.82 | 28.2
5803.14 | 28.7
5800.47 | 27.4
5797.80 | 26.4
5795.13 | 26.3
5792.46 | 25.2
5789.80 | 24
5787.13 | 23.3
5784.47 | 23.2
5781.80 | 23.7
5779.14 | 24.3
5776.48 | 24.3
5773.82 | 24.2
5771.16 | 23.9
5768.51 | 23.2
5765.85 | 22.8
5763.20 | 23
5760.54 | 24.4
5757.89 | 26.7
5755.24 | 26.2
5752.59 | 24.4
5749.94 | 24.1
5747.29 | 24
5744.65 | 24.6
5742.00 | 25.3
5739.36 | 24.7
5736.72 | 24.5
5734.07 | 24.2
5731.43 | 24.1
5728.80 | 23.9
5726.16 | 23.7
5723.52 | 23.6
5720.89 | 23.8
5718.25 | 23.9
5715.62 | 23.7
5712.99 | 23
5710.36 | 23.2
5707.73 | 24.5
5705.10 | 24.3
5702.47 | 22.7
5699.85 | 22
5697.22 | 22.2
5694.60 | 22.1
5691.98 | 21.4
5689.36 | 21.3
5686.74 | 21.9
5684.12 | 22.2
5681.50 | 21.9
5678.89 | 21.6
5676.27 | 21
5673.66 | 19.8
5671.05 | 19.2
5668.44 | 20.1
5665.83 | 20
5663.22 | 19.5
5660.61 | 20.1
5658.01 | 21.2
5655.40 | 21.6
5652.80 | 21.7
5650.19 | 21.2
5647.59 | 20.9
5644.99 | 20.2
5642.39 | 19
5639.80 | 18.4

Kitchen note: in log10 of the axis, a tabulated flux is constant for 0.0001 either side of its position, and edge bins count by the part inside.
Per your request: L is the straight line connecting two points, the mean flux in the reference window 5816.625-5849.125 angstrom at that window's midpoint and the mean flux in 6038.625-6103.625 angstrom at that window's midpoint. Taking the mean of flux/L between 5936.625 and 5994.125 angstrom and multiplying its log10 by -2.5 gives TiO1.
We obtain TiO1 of 0.23 mag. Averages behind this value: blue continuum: 23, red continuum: 25.1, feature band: 19.5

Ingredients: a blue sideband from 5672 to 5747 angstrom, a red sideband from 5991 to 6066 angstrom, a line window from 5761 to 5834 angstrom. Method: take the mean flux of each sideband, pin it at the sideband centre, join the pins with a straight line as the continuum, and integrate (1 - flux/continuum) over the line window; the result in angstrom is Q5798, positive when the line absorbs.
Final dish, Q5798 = -3.77 angstrom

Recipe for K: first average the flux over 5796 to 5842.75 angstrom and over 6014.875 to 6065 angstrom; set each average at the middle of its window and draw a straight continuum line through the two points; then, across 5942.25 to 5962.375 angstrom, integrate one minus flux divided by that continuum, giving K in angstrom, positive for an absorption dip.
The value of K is 4.64 angstrom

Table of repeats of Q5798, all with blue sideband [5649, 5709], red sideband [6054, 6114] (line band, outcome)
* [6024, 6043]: 0.66 angstrom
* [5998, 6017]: 2.50 angstrom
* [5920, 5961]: 9.51 angstrom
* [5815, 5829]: 0.55 angstrom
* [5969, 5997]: 4.65 angstrom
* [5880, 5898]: 8.99 angstrom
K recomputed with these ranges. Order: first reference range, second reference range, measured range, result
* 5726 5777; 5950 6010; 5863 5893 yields 8.4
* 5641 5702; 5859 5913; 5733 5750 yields -4.8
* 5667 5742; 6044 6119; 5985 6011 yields 3.4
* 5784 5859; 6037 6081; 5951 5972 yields 5.1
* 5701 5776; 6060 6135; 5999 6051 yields 5.0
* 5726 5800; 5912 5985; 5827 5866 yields -0.4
